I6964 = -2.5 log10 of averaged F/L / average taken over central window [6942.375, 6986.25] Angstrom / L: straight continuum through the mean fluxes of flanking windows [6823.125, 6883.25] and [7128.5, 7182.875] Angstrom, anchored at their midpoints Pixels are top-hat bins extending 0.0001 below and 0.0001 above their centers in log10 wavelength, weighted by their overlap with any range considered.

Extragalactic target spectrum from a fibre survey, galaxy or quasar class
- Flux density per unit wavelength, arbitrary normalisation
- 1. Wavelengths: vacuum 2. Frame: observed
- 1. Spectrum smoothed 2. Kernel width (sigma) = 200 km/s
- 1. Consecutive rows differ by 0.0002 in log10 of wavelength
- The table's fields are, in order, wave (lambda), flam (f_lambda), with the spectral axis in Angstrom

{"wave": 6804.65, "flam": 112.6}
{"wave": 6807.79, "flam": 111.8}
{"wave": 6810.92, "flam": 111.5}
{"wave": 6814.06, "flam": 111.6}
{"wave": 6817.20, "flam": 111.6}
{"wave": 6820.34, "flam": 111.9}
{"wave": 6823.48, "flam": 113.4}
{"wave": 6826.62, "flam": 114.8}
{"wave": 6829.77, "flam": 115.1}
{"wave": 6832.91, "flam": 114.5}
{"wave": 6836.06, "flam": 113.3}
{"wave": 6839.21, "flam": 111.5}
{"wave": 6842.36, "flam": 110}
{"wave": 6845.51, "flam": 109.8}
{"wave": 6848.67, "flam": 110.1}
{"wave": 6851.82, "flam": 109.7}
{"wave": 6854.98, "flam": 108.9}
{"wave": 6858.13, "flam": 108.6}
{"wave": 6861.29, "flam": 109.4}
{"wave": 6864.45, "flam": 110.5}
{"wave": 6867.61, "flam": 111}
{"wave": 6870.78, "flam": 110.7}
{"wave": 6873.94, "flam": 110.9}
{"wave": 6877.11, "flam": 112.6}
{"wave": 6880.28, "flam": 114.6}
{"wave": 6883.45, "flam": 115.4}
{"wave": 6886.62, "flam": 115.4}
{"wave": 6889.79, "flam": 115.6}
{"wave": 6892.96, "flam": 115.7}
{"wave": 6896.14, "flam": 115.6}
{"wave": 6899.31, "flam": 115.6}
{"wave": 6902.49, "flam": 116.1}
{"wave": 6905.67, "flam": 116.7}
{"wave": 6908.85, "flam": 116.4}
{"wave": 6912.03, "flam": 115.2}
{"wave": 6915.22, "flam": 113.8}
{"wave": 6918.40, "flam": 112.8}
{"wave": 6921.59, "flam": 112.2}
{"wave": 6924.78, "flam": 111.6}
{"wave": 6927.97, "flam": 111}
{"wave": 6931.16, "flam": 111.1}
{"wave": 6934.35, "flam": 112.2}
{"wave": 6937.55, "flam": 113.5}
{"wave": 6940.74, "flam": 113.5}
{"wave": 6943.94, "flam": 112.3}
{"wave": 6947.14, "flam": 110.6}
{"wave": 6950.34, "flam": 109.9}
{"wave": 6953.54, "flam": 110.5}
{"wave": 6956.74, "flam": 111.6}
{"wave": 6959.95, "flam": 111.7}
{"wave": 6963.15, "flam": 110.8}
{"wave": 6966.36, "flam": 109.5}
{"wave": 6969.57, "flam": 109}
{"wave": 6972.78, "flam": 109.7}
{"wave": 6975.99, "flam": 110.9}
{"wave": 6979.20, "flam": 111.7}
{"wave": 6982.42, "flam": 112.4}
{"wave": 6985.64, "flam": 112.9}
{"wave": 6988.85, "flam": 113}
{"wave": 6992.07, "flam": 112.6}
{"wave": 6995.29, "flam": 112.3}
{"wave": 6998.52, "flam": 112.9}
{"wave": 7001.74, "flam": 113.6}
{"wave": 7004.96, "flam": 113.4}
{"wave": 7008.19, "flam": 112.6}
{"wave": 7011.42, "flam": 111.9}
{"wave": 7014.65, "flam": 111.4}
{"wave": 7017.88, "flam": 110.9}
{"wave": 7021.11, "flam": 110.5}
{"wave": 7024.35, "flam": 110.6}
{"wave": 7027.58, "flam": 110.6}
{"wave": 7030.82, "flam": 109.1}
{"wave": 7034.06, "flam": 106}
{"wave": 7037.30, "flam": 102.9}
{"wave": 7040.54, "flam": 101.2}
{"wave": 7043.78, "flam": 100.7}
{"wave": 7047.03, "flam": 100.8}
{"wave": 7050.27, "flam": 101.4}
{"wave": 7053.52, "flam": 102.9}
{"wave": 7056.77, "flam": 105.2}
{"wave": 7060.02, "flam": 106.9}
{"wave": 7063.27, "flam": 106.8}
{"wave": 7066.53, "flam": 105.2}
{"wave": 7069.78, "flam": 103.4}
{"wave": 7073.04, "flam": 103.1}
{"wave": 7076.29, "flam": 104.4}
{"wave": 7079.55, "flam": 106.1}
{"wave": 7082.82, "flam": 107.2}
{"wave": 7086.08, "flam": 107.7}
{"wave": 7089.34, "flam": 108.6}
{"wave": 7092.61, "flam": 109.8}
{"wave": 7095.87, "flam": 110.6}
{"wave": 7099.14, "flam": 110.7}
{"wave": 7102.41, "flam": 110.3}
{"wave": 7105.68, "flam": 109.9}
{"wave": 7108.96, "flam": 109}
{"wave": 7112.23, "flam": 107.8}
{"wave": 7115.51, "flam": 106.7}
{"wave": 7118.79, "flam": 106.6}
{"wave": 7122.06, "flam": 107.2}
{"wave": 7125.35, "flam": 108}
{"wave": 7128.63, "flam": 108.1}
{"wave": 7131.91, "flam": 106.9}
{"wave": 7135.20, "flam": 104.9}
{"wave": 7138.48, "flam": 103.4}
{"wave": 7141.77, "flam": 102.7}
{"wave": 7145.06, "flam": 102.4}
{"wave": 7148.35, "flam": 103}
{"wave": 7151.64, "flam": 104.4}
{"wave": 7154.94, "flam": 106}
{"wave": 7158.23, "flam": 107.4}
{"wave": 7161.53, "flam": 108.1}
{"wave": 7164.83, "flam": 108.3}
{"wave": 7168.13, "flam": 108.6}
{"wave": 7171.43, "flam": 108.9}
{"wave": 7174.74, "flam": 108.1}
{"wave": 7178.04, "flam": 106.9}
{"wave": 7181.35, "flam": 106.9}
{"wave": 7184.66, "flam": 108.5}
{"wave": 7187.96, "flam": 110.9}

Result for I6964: -0.01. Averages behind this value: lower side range 112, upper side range 106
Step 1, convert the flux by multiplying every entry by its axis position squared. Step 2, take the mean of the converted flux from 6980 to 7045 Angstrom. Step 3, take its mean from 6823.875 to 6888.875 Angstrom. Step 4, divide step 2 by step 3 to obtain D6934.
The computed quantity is 1.03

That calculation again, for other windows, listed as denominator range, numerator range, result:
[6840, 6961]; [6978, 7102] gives 1.00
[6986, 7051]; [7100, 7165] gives 1.01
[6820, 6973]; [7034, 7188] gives 1.01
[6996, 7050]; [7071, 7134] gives 1.02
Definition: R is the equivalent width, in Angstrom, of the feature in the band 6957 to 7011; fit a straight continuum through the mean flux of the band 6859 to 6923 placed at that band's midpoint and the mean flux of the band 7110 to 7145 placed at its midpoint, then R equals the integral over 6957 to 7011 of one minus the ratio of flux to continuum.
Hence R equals -0.52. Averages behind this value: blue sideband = 114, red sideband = 106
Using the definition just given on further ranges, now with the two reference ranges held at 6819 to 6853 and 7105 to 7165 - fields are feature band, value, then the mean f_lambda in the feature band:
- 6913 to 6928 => -0.3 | 112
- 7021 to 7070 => 1.3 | 105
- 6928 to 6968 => -0.5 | 111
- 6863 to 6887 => -0.2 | 112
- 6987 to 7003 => -0.6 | 113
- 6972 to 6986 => -0.3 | 111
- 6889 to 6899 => -0.4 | 116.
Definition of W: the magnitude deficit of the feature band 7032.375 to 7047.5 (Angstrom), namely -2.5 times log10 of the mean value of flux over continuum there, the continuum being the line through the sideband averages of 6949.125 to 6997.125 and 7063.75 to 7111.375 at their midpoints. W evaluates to 0.068 mag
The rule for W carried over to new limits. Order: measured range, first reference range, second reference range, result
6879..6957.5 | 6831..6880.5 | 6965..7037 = -0.02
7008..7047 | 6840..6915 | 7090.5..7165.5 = 0.02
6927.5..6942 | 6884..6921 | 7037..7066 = 0.00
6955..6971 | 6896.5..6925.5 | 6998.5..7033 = 0.02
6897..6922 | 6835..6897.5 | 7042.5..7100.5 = -0.04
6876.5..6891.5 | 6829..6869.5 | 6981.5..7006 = -0.03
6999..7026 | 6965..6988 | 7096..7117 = -0.01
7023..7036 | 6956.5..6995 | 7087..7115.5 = 0.02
